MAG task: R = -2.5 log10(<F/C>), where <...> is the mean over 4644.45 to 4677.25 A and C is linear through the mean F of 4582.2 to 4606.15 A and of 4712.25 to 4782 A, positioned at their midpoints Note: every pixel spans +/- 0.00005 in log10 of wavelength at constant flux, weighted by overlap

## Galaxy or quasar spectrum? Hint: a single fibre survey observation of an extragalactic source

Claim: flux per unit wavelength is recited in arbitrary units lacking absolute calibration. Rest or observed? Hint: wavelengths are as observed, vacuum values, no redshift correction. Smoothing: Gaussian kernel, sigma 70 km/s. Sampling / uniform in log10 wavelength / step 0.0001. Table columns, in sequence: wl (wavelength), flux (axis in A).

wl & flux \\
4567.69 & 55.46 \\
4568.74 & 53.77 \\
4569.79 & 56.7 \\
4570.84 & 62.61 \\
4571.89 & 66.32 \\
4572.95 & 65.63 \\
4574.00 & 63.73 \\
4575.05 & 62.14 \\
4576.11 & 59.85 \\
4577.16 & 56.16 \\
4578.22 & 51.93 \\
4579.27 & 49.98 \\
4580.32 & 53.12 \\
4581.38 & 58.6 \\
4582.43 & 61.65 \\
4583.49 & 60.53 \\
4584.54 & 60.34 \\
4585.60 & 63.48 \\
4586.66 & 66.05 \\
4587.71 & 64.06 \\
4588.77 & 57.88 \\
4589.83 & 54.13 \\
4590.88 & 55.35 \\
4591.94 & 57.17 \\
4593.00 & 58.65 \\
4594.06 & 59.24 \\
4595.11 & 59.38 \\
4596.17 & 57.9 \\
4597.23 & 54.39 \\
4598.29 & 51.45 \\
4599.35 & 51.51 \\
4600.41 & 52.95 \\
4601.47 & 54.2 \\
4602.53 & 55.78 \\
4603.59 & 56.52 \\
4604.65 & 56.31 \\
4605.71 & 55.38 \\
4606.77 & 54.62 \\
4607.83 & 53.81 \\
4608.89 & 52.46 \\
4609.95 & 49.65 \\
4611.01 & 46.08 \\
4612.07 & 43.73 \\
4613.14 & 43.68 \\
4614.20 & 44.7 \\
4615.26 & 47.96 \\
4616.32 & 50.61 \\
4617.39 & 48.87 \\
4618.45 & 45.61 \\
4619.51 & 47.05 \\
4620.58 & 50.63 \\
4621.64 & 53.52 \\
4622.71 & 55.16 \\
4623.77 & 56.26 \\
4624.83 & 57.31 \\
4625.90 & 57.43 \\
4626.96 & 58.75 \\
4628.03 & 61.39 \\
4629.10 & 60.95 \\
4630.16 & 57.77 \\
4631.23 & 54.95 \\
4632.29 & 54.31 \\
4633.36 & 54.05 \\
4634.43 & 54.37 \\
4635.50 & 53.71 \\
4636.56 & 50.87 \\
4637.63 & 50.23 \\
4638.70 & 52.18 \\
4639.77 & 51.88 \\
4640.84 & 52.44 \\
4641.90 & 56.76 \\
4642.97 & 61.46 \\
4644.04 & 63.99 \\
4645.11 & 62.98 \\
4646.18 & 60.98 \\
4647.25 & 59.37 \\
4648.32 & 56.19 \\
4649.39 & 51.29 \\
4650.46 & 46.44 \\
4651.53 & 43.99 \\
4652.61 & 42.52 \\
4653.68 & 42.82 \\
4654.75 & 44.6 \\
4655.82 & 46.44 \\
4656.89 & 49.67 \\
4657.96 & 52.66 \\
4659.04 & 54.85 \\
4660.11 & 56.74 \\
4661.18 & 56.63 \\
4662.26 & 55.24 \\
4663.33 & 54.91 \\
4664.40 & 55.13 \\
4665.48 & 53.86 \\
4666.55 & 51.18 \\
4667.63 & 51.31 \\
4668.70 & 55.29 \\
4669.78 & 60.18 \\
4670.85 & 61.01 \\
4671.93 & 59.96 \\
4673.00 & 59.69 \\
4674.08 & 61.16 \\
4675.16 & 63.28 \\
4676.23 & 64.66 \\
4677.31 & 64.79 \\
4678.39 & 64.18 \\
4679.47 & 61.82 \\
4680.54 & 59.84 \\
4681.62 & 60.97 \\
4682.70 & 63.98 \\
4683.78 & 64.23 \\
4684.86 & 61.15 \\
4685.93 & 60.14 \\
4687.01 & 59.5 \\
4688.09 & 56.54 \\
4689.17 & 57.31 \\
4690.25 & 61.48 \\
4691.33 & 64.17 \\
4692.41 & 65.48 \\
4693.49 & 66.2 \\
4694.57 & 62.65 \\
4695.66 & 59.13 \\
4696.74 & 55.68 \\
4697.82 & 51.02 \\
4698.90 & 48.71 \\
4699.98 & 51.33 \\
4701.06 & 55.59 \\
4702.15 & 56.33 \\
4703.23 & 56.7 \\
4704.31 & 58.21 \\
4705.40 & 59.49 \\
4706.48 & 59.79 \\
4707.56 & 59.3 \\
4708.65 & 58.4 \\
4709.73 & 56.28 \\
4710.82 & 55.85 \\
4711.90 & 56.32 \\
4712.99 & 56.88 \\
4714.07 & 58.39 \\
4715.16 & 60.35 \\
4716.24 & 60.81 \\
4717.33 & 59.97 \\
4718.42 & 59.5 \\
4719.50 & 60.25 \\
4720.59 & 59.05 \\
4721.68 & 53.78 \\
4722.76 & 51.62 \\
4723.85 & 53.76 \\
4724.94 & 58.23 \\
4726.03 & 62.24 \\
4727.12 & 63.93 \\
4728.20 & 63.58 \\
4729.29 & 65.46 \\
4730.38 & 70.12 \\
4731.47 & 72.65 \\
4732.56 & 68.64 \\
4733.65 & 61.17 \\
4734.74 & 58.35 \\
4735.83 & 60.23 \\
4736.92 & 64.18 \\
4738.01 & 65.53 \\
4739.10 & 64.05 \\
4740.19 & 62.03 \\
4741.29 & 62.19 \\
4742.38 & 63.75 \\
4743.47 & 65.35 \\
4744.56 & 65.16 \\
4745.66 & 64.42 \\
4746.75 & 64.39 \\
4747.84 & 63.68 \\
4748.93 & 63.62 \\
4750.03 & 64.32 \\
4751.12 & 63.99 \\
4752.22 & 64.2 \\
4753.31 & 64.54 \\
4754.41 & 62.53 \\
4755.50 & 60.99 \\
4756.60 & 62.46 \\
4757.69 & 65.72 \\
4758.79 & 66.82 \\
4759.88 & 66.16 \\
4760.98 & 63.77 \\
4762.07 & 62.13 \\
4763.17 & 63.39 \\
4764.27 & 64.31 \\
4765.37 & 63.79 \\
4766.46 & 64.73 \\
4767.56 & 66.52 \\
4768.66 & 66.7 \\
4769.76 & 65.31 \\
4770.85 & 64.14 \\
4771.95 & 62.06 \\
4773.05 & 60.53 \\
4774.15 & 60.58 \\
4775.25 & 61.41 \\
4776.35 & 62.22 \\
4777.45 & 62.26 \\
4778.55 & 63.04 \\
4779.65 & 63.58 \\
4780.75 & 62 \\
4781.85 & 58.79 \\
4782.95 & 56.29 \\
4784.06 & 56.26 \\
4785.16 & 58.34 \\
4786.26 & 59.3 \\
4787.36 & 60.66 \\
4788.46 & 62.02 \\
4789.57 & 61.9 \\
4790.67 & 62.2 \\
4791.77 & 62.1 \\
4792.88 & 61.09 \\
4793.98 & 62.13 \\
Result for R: 0.097 mag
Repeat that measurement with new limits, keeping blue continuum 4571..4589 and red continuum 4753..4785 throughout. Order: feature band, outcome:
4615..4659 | 0.15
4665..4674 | 0.08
